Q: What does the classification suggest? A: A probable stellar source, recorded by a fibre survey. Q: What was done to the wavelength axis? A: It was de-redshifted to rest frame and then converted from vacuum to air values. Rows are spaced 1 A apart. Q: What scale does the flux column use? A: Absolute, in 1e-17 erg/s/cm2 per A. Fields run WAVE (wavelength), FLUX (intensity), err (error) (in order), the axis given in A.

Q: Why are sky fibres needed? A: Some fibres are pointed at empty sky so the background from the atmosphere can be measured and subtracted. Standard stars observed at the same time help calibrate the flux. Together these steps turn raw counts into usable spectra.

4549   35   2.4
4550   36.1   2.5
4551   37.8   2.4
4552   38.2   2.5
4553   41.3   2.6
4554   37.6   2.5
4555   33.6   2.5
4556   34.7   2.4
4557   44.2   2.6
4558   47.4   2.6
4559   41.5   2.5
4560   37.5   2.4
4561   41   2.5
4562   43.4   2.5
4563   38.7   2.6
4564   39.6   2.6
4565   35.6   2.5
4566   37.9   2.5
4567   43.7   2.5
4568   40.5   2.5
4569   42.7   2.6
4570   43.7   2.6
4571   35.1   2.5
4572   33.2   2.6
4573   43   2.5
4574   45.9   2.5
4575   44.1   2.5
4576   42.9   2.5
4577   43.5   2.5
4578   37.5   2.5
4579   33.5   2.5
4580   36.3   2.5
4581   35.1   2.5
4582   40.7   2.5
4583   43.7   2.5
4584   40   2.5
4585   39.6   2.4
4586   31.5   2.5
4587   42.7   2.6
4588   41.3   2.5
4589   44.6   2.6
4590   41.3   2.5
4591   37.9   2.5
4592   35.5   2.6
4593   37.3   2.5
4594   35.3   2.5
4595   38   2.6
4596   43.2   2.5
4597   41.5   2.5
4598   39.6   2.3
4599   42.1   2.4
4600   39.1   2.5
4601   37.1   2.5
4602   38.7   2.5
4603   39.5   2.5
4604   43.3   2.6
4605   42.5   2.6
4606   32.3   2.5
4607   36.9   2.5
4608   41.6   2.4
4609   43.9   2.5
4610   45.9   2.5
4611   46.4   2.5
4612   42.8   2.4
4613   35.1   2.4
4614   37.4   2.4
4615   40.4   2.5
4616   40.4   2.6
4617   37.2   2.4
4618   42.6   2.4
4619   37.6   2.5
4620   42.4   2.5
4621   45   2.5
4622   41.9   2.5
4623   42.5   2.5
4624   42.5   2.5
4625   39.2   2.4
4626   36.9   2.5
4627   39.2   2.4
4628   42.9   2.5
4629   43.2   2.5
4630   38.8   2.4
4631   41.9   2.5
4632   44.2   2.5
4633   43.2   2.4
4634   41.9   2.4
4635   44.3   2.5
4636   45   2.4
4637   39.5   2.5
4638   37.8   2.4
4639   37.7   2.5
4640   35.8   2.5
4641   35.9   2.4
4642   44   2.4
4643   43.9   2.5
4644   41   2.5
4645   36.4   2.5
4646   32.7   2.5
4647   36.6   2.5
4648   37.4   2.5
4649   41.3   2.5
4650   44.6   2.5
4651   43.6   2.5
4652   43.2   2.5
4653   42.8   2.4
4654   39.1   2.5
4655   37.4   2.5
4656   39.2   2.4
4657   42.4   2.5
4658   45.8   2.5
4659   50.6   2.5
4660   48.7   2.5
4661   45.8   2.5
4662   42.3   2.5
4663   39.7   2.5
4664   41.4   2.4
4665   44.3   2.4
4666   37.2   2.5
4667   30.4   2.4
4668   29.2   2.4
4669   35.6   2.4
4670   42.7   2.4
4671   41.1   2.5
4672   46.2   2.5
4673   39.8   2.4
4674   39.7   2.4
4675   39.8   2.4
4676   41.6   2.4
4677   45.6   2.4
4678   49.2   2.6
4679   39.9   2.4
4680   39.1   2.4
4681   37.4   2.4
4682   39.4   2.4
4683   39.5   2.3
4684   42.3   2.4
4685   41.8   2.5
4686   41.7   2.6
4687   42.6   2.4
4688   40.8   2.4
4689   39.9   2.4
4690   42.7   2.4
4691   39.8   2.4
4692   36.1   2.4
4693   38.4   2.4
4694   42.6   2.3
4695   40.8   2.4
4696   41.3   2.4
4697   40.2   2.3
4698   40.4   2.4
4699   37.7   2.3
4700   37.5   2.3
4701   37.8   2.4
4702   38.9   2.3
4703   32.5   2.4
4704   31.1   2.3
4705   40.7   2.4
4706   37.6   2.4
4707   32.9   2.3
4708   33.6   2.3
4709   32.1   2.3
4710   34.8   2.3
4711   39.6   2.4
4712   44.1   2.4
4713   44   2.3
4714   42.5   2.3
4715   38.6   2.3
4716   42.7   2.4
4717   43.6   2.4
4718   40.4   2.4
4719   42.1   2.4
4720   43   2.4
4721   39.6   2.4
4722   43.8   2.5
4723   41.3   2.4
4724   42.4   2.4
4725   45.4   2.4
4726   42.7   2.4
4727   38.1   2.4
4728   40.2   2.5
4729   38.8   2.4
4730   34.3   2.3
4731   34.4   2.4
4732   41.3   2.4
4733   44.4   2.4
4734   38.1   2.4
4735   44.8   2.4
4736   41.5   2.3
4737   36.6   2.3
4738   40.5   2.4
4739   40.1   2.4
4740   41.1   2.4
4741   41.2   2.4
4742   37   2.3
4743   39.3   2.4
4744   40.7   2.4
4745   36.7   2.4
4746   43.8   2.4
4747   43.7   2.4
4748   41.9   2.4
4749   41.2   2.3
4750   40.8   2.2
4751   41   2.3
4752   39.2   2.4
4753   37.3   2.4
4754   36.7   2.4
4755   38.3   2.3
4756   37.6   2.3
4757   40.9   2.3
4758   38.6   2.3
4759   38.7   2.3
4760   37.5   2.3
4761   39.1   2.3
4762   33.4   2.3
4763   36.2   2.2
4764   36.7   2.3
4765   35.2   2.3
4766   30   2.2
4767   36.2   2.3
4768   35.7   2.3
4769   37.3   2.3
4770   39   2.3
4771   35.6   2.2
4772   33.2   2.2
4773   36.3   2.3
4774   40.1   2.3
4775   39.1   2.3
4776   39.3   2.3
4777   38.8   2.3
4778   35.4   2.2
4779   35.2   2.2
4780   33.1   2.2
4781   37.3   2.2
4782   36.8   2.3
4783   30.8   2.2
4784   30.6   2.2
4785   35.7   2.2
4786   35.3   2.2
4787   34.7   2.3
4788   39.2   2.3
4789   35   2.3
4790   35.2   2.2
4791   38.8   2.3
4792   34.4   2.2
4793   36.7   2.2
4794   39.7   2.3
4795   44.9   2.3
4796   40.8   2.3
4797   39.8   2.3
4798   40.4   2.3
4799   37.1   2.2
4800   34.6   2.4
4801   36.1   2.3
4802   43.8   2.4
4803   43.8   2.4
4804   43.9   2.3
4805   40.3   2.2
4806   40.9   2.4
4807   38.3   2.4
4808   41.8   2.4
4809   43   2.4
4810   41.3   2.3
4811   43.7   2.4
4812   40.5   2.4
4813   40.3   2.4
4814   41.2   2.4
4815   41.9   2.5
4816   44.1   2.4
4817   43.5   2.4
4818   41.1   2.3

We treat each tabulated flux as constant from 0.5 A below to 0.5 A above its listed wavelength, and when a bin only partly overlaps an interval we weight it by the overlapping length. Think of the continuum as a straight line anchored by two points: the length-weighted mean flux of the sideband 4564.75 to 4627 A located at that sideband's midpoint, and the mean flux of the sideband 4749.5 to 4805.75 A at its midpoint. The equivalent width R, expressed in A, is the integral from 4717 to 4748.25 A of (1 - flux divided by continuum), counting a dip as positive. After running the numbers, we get -2.10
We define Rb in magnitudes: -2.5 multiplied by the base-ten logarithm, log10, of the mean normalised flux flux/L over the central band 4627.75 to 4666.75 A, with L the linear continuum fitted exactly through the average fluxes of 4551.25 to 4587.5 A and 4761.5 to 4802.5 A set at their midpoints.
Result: -0.073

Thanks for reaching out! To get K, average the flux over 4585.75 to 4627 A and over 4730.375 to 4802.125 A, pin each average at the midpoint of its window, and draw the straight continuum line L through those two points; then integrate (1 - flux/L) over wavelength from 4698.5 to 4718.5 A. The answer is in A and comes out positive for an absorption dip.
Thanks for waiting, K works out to 0.32 A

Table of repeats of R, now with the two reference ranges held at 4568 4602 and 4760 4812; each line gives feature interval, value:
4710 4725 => -1.37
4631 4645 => -0.65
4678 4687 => -0.49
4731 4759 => -1.44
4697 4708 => 0.50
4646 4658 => -0.49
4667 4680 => -0.54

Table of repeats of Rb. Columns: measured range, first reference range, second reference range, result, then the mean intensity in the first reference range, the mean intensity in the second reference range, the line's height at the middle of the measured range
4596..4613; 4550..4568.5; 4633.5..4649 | -0.03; 39.6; 39.4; 39.5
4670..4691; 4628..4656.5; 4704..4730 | -0.03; 40.5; 39.9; 40.2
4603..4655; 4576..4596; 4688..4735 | -0.04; 38.9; 39.5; 39.1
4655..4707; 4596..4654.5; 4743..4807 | -0.02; 40.6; 37.9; 39.6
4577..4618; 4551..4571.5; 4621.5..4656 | 0.02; 39.8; 40.5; 40.2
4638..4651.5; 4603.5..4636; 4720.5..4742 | 0.05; 41.2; 40.4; 41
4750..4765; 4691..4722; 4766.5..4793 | -0.03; 39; 36.1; 37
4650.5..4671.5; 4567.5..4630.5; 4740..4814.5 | -0.04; 40.1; 38.3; 39.5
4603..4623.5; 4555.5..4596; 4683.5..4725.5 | -0.03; 39.8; 39.8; 39.8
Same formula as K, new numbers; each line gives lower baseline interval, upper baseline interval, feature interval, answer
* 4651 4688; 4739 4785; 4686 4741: -0.3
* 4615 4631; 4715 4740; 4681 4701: 0.3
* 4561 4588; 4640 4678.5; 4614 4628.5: -0.1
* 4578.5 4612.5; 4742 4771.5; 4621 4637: -1.0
